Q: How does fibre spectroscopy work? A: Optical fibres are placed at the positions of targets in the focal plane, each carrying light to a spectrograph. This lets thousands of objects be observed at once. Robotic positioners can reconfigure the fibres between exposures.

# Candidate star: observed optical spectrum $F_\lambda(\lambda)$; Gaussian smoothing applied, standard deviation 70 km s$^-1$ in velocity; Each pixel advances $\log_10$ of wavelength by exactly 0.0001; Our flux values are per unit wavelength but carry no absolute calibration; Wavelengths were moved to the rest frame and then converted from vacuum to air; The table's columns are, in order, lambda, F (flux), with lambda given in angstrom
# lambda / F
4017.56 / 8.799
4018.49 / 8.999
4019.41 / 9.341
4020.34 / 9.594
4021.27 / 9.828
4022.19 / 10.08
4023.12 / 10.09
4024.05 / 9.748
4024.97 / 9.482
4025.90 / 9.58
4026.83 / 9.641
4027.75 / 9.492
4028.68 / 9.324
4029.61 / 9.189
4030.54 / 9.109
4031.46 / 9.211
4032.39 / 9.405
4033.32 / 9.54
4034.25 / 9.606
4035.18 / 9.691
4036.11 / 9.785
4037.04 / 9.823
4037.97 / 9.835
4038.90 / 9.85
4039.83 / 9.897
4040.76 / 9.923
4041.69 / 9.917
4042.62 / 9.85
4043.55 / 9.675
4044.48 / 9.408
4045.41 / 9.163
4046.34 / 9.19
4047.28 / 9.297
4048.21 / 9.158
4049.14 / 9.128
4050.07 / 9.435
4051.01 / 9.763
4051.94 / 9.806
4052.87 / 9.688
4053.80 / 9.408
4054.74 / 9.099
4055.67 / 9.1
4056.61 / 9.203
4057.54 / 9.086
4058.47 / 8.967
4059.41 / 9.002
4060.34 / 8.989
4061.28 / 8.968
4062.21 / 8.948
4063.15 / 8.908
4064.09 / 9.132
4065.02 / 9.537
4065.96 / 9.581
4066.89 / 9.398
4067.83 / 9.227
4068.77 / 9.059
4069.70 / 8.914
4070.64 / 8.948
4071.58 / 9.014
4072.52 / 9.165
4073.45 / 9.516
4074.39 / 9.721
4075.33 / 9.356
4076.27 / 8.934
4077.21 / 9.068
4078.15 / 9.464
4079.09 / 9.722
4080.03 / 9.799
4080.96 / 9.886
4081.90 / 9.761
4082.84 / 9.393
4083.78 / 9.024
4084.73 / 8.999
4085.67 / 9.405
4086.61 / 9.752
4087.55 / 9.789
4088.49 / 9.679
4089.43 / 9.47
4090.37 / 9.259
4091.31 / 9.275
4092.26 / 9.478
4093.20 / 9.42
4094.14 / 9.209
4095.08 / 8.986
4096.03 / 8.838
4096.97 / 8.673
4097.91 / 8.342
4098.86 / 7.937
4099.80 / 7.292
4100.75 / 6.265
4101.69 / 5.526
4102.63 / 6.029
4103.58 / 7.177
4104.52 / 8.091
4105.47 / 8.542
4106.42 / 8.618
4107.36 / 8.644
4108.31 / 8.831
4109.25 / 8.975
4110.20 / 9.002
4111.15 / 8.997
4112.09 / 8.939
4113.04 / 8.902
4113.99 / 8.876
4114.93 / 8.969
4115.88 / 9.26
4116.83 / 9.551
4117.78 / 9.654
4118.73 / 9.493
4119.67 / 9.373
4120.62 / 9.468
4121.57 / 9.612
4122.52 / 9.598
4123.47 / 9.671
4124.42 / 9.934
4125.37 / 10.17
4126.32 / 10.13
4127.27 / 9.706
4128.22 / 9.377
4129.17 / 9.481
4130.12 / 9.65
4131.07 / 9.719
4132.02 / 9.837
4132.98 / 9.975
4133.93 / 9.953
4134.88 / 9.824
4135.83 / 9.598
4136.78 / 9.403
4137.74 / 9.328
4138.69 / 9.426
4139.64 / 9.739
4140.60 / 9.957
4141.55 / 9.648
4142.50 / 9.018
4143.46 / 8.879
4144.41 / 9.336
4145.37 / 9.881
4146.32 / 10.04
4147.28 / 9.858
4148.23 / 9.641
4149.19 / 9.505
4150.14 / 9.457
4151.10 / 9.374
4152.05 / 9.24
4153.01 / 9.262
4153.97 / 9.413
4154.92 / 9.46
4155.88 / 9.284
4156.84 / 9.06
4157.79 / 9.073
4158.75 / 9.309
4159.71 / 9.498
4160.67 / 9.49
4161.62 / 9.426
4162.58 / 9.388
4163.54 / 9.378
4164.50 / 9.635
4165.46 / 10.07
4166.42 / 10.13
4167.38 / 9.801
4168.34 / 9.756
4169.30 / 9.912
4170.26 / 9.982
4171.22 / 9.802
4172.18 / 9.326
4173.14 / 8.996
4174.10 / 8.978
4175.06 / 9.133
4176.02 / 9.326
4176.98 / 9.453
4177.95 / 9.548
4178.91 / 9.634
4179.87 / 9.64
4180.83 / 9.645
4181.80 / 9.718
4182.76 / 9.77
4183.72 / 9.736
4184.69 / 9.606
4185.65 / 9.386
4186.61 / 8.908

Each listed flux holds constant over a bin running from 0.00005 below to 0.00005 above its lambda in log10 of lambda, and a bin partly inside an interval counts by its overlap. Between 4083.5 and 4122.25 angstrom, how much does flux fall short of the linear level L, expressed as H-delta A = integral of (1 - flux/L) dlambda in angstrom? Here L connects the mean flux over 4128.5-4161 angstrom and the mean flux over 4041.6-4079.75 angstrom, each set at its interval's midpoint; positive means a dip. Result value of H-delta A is 2.58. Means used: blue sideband 9.29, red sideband 9.52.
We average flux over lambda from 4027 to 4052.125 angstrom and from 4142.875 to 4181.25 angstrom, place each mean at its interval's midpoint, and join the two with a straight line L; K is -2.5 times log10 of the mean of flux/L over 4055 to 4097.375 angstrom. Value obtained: 0.03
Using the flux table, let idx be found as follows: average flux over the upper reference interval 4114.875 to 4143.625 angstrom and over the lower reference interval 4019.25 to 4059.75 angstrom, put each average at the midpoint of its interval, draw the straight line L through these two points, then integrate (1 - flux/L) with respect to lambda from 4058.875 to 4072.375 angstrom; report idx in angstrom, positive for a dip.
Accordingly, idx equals 0.6 angstrom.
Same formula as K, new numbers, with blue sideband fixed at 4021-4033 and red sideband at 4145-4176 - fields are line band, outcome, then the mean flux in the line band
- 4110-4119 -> 0.04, 9.16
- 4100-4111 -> 0.22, 7.81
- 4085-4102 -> 0.10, 8.73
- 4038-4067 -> 0.02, 9.38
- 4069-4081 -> 0.02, 9.33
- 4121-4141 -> -0.02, 9.71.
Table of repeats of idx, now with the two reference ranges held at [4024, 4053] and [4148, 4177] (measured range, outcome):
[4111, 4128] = 0.05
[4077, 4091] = 0.02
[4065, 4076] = 0.30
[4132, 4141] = -0.20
